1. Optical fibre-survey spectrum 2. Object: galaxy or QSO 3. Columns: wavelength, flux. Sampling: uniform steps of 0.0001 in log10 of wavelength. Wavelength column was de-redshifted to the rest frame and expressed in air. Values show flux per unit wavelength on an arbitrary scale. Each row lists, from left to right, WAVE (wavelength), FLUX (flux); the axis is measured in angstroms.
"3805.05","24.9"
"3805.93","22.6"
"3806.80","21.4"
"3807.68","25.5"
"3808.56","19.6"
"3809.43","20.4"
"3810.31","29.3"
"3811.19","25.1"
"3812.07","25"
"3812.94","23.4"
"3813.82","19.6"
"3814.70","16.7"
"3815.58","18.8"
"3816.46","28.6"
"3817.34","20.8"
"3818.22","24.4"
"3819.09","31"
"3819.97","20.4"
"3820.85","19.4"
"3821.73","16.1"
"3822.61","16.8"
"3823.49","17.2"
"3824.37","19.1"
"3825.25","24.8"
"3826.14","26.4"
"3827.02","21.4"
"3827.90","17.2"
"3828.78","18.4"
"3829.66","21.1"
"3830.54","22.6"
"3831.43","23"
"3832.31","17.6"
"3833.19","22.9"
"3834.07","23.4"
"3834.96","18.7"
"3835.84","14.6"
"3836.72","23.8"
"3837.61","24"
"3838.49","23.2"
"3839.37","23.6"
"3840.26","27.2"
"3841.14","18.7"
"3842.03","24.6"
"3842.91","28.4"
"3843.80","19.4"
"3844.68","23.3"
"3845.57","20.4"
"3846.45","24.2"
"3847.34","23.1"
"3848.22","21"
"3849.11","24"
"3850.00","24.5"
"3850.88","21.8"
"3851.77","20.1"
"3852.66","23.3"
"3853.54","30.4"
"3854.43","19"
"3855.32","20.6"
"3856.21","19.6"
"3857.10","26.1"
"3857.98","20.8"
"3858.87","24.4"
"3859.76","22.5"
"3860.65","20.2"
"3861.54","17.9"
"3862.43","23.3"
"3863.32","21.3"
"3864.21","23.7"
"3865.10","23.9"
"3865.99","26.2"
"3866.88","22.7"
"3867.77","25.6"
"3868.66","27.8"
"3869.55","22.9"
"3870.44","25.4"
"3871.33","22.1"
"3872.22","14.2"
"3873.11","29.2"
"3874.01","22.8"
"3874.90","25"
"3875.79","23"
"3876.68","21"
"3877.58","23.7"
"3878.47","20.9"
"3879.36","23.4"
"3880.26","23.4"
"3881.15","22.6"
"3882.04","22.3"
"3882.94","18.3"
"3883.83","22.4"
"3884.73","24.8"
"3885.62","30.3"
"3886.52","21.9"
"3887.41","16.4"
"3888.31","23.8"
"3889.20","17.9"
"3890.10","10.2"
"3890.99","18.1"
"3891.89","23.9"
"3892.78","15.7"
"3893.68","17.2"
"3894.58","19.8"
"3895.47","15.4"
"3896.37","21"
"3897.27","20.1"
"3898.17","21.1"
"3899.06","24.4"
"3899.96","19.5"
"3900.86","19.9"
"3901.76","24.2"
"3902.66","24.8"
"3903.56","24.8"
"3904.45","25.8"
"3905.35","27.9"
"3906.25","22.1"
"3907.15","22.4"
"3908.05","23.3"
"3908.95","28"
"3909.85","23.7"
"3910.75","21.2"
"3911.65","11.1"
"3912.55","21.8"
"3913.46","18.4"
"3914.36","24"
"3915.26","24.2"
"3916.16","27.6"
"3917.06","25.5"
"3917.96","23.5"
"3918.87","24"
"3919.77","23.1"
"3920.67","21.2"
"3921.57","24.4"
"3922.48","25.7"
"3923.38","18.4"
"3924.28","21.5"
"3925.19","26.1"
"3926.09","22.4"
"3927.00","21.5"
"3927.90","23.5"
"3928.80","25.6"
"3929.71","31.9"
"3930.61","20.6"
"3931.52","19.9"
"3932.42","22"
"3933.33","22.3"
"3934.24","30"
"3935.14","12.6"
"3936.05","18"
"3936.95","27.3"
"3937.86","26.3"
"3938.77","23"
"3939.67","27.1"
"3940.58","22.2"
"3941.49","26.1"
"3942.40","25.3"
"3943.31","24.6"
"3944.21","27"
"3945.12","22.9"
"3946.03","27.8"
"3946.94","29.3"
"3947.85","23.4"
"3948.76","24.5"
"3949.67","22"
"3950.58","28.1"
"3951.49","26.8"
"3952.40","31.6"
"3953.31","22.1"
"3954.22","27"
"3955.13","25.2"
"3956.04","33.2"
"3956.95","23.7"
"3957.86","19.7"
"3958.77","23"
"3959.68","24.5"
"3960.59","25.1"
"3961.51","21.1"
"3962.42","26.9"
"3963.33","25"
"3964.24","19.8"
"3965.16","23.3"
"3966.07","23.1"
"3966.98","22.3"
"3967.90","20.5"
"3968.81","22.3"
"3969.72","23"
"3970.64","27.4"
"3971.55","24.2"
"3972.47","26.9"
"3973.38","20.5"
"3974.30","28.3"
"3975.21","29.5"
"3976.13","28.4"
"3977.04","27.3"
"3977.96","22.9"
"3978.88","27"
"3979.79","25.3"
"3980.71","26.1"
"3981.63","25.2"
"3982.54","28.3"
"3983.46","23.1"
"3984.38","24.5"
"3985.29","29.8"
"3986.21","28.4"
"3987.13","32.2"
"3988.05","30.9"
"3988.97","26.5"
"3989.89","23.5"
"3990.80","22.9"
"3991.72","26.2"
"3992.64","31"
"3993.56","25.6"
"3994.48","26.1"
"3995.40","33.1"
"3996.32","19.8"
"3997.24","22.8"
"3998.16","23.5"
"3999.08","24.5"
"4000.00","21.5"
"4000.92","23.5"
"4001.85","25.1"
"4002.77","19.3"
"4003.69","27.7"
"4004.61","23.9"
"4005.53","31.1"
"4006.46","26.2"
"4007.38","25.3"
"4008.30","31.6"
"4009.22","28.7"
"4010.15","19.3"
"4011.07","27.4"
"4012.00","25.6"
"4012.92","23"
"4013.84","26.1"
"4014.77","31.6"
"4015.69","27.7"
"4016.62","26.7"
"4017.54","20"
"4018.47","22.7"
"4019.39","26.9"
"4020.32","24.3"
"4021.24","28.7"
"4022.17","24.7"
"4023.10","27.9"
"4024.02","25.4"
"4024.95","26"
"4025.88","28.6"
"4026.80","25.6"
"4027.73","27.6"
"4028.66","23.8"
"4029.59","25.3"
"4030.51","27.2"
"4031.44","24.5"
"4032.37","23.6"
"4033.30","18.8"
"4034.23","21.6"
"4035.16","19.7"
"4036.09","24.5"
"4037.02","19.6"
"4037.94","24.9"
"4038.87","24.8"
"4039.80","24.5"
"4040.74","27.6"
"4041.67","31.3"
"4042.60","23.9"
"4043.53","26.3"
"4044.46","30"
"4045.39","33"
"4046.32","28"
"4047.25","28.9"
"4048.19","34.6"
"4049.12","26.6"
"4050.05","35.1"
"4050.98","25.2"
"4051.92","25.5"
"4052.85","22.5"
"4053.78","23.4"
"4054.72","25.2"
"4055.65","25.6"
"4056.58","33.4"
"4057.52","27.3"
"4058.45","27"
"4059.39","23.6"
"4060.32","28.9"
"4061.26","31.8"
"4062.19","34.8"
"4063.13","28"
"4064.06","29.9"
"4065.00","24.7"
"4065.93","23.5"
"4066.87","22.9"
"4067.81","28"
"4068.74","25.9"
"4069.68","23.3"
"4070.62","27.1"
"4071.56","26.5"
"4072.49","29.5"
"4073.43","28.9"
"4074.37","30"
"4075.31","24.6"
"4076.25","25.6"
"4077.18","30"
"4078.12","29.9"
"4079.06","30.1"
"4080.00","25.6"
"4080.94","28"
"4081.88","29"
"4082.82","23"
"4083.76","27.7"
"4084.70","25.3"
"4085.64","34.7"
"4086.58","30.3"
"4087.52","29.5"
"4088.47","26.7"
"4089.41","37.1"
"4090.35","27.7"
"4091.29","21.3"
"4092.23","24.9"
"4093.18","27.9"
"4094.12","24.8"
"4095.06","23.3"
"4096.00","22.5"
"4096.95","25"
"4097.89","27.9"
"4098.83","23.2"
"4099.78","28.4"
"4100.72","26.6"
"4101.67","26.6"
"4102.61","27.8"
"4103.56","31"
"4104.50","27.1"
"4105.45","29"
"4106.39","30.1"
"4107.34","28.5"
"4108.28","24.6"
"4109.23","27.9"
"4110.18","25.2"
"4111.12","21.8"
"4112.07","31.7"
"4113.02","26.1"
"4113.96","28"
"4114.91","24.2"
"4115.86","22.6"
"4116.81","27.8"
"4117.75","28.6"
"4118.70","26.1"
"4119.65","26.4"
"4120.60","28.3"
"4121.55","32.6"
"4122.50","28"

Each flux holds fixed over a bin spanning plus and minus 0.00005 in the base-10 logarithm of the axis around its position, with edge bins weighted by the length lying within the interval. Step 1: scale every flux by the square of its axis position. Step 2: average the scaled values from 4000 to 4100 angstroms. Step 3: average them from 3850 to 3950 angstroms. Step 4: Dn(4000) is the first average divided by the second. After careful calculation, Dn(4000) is 1.3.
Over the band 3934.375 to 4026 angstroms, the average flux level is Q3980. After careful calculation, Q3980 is 25.4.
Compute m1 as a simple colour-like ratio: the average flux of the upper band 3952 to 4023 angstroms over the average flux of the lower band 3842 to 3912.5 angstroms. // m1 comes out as 1.15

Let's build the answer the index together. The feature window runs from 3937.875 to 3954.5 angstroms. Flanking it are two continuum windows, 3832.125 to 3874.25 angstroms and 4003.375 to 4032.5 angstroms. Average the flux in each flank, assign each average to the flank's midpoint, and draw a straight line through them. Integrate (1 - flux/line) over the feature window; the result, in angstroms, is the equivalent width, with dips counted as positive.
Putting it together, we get -0.7 angstroms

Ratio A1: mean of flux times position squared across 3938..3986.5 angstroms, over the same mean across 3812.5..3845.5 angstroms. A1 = 1.2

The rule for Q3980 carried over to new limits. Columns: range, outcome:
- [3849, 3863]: 22.4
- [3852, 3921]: 22.3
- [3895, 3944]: 23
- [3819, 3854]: 21.9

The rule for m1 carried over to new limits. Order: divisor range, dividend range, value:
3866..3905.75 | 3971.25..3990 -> 1.21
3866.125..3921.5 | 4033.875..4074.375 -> 1.21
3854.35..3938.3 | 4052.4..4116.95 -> 1.21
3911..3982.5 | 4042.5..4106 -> 1.14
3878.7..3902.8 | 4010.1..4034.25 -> 1.22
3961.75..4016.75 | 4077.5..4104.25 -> 1.07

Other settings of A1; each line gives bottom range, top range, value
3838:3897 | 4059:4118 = 1.37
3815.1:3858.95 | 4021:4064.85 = 1.34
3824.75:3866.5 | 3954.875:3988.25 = 1.21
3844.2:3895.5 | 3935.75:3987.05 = 1.19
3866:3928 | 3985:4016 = 1.24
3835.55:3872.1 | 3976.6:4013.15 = 1.22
